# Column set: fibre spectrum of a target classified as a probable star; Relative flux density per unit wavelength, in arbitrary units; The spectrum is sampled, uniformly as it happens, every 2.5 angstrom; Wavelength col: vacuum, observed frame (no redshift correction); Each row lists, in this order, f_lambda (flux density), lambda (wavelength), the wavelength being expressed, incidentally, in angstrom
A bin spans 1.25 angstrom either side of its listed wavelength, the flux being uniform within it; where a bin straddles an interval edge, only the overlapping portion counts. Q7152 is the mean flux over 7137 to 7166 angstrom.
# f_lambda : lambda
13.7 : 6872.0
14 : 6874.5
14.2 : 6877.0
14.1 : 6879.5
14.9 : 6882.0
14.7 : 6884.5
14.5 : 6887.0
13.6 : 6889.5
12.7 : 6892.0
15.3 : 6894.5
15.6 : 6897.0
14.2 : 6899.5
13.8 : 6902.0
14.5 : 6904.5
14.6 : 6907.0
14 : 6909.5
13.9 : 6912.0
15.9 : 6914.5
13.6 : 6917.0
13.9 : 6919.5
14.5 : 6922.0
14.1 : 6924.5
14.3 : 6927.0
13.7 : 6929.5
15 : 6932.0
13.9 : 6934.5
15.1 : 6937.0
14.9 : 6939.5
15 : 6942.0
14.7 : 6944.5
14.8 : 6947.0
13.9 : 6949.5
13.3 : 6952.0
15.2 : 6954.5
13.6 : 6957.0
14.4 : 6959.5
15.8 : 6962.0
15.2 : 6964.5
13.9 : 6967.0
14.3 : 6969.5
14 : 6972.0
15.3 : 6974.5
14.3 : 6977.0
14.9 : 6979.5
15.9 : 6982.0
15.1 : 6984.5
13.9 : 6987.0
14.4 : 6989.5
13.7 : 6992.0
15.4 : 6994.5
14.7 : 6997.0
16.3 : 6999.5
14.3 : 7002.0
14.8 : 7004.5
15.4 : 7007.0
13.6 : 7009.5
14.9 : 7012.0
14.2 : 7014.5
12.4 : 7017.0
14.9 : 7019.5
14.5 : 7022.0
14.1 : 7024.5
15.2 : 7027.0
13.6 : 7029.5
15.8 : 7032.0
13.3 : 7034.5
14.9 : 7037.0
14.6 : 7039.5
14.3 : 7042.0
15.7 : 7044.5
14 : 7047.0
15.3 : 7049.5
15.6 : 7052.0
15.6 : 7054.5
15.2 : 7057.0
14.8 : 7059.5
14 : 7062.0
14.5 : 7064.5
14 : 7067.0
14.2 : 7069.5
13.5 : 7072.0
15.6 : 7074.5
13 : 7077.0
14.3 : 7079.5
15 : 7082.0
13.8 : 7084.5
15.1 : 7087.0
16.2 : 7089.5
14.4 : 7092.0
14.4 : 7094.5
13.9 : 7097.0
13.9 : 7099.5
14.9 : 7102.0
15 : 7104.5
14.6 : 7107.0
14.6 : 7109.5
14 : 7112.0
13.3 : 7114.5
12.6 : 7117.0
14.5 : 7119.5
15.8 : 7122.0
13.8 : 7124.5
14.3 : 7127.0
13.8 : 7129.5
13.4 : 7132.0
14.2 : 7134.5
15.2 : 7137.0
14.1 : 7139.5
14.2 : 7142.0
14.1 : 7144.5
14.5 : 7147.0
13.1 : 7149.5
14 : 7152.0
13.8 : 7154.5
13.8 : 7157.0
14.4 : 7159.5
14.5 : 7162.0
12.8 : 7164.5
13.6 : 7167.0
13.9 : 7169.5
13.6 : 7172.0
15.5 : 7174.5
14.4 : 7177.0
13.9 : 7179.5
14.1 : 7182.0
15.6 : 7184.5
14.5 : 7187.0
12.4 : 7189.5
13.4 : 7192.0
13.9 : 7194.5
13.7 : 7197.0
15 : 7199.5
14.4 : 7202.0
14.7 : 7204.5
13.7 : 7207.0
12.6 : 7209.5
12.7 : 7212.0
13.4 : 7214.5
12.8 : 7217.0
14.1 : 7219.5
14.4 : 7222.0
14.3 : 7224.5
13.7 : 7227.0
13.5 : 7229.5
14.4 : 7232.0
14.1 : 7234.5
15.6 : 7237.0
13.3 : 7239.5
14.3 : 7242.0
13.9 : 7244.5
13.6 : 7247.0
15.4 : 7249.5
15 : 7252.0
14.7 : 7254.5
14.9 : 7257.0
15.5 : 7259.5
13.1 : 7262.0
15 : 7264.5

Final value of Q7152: 14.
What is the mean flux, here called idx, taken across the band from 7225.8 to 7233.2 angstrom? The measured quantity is 13.9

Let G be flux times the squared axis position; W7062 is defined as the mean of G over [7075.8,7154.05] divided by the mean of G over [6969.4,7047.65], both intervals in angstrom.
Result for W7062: 1.01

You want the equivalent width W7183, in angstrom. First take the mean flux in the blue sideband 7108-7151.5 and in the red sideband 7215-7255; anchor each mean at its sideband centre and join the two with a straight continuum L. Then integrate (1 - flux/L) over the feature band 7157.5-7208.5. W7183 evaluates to 0.2 angstrom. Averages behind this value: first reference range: 14.1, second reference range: 14.2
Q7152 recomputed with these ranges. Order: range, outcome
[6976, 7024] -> 14.6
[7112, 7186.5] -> 14.1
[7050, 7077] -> 14.6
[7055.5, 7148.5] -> 14.3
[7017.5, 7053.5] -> 14.7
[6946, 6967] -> 14.5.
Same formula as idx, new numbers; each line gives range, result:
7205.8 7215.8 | 13.1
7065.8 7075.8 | 14.3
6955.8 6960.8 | 14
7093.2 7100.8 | 14.1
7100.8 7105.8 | 14.9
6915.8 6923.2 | 14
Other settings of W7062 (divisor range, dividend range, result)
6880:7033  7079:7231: 1.03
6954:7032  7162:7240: 1.01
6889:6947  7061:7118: 1.04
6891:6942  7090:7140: 1.05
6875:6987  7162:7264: 1.05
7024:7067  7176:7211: 0.99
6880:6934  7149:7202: 1.06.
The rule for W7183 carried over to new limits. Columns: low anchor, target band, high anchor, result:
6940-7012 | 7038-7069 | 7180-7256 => -0.7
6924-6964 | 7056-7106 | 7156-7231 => -1.1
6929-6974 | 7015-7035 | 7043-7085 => 0.4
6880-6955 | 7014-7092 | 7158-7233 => -2.1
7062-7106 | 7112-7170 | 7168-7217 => 0.8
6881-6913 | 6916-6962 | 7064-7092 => 0.0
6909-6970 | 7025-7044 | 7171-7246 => -0.4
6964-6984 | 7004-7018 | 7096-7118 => 0.3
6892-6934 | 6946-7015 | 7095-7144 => -1.5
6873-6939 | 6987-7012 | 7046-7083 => -0.4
